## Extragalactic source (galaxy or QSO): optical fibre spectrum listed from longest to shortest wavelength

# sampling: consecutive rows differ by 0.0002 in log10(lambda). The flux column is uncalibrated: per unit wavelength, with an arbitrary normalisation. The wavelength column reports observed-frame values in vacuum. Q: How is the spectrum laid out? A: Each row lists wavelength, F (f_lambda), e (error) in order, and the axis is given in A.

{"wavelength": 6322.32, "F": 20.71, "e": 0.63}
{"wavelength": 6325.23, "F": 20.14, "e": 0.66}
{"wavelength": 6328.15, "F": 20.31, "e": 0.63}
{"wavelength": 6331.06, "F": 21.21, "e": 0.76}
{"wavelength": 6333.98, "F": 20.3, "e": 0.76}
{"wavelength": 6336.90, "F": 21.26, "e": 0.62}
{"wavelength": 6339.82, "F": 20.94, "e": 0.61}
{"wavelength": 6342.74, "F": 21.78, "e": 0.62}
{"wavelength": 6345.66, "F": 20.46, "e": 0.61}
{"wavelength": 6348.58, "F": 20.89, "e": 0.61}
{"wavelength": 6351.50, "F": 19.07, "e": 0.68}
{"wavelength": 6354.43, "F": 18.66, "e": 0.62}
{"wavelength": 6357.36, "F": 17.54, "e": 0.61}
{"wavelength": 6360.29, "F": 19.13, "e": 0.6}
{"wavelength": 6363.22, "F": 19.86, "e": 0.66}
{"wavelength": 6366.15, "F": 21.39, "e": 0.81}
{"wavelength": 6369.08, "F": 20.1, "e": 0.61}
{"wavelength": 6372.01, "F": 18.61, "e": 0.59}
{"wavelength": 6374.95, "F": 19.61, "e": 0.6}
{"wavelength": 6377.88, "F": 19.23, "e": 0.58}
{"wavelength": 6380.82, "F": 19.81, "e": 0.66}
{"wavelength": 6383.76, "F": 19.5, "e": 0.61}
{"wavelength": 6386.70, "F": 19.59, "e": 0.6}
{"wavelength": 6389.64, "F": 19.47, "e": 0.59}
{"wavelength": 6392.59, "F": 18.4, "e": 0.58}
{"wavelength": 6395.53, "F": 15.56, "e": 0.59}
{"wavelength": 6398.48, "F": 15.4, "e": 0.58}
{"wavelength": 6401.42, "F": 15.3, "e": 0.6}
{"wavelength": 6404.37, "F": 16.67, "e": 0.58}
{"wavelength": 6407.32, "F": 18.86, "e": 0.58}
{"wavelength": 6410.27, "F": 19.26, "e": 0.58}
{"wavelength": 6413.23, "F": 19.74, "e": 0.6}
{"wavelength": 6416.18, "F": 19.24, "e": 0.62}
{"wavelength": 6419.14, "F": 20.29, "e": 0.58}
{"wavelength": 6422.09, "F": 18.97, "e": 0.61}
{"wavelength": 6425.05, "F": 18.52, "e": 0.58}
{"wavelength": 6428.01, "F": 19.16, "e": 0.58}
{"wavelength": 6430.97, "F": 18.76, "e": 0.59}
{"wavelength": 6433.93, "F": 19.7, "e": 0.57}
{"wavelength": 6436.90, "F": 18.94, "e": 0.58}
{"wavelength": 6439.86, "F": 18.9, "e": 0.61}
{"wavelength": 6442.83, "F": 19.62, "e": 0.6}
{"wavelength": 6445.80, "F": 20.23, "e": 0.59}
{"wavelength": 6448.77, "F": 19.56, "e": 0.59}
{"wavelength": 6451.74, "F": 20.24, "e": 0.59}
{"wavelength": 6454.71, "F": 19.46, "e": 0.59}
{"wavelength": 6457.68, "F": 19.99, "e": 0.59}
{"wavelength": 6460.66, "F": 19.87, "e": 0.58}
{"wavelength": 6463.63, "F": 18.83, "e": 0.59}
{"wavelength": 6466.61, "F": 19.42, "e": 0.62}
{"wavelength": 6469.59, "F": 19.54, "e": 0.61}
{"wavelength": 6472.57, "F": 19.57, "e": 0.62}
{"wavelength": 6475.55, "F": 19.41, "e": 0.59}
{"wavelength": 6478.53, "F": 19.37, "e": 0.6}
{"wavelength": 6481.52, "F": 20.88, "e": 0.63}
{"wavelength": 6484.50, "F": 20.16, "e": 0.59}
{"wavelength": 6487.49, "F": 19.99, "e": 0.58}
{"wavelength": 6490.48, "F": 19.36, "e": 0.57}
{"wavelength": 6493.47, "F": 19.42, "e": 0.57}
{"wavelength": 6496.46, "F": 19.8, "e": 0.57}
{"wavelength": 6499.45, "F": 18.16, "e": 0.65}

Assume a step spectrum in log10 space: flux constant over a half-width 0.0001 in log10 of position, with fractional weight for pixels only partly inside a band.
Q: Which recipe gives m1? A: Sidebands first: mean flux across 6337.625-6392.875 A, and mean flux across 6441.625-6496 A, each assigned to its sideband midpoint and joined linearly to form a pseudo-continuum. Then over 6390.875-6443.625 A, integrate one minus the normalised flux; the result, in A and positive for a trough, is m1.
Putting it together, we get 3.56 A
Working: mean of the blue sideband 19.7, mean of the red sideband 19.7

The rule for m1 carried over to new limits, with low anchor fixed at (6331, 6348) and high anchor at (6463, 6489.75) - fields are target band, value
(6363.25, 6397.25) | 2.3 A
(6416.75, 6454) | 1.2 A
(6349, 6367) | 1.3 A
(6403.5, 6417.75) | 1.0 A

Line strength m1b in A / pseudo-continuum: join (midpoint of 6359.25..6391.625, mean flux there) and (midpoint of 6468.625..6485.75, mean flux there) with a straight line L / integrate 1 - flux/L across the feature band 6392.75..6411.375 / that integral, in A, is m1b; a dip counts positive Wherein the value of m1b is 2.6 A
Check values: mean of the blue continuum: 19.7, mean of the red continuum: 19.8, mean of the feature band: 16.9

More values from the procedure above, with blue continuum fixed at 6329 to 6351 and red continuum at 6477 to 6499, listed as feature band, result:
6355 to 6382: 1.6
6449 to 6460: 0.1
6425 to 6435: 0.6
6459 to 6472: 0.3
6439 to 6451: 0.3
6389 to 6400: 1.9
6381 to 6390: 0.4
